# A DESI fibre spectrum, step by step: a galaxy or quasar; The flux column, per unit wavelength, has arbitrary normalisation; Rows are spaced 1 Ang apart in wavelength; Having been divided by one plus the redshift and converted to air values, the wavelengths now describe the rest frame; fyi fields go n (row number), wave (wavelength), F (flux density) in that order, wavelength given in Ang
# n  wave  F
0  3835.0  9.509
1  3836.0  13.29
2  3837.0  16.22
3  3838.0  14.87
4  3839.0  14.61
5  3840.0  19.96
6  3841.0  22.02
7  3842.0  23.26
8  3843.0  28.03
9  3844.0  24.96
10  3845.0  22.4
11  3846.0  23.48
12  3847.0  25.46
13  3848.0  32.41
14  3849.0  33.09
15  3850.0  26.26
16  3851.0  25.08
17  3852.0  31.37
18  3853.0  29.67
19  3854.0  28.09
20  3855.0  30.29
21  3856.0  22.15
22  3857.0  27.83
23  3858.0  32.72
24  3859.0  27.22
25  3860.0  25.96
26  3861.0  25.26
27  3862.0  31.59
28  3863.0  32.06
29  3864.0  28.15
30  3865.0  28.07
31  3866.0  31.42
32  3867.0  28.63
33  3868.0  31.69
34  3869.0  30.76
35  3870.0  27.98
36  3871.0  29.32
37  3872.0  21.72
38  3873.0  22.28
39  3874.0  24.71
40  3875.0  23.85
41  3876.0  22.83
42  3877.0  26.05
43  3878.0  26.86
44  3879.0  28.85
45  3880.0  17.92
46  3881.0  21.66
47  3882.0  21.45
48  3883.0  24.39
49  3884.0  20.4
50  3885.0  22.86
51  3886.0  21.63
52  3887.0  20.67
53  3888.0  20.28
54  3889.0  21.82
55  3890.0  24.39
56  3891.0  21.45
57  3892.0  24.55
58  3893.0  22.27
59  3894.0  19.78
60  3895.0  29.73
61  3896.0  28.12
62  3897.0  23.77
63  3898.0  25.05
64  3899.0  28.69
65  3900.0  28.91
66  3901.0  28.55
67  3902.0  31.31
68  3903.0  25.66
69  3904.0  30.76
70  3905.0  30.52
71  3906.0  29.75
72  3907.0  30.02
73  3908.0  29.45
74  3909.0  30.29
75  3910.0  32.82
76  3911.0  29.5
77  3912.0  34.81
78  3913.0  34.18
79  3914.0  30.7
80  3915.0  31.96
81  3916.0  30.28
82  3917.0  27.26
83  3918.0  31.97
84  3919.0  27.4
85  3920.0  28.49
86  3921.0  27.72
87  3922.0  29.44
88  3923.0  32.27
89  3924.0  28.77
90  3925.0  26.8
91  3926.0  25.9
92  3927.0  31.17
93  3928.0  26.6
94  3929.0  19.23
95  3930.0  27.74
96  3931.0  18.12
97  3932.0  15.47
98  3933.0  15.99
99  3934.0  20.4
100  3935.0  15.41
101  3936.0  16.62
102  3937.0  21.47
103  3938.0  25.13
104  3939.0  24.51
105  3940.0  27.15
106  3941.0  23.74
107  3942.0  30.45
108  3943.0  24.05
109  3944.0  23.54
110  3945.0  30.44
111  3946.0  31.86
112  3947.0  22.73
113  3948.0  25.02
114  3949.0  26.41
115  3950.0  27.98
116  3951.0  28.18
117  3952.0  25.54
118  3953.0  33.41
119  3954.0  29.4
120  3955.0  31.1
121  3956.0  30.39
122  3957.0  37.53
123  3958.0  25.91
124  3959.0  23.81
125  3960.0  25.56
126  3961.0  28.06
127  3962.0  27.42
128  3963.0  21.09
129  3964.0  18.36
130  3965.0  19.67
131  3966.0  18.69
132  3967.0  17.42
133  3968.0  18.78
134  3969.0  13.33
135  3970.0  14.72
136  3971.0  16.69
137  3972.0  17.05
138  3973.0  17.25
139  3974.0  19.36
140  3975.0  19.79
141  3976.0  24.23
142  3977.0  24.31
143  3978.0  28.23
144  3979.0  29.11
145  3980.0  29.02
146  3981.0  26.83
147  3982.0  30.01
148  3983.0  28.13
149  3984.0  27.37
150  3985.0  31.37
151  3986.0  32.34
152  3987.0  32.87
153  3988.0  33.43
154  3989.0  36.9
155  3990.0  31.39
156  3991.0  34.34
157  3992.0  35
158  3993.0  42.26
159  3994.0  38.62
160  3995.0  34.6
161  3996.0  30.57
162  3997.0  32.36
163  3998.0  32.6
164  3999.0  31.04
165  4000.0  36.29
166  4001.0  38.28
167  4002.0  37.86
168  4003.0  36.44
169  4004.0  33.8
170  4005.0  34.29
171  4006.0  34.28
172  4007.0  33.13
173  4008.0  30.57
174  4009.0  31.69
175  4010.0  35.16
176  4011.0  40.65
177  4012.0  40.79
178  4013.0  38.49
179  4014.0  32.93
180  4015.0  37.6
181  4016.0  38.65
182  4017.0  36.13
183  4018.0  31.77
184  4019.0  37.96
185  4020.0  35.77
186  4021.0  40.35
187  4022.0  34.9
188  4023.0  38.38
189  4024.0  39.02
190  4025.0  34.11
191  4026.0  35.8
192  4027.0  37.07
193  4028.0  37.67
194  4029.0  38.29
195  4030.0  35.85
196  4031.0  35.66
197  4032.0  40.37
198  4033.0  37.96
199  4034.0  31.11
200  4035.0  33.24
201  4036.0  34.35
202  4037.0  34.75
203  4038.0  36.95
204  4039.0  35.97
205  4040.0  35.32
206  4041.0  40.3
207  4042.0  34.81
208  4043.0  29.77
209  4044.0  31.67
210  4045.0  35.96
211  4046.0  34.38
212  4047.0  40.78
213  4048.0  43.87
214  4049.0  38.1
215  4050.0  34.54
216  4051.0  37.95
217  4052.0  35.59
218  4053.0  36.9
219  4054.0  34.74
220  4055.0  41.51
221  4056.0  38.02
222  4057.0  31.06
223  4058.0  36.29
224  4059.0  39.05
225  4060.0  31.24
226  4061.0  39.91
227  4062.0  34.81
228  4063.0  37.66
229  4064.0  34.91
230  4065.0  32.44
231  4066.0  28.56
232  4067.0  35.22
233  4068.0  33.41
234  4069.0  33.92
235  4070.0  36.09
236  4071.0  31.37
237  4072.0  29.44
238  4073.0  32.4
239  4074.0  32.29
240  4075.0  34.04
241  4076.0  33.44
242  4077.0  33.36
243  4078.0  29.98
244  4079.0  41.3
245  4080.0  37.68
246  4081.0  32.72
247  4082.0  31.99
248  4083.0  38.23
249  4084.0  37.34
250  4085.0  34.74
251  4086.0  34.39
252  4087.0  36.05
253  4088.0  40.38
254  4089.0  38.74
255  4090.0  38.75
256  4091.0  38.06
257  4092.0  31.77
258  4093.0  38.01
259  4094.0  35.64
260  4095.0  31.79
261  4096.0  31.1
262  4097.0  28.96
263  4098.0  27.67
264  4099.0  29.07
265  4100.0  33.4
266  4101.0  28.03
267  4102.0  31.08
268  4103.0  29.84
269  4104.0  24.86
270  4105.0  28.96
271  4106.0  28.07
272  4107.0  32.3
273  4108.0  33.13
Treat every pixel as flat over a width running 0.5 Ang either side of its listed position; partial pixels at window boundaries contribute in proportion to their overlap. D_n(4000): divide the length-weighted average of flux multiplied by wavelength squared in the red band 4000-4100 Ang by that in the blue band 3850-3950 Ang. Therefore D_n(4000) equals 1.4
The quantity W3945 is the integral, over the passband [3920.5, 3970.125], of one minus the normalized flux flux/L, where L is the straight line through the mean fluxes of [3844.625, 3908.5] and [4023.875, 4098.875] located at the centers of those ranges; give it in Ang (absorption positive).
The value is 8.4 Ang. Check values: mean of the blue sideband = 26.4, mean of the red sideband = 35.3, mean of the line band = 24.7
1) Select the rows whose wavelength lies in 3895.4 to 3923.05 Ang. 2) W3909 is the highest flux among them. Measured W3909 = 34.81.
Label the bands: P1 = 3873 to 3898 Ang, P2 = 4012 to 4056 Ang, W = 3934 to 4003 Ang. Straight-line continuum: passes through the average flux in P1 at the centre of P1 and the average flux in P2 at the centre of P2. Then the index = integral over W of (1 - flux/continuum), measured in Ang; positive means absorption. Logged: 8.2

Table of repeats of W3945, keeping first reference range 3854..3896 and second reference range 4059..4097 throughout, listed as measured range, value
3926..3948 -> 3.7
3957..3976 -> 5.7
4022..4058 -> -3.7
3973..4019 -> -2.4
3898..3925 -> -2.7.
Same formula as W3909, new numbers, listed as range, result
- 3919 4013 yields 42.26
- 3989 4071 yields 43.87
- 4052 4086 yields 41.51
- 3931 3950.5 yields 31.86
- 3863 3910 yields 32.82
